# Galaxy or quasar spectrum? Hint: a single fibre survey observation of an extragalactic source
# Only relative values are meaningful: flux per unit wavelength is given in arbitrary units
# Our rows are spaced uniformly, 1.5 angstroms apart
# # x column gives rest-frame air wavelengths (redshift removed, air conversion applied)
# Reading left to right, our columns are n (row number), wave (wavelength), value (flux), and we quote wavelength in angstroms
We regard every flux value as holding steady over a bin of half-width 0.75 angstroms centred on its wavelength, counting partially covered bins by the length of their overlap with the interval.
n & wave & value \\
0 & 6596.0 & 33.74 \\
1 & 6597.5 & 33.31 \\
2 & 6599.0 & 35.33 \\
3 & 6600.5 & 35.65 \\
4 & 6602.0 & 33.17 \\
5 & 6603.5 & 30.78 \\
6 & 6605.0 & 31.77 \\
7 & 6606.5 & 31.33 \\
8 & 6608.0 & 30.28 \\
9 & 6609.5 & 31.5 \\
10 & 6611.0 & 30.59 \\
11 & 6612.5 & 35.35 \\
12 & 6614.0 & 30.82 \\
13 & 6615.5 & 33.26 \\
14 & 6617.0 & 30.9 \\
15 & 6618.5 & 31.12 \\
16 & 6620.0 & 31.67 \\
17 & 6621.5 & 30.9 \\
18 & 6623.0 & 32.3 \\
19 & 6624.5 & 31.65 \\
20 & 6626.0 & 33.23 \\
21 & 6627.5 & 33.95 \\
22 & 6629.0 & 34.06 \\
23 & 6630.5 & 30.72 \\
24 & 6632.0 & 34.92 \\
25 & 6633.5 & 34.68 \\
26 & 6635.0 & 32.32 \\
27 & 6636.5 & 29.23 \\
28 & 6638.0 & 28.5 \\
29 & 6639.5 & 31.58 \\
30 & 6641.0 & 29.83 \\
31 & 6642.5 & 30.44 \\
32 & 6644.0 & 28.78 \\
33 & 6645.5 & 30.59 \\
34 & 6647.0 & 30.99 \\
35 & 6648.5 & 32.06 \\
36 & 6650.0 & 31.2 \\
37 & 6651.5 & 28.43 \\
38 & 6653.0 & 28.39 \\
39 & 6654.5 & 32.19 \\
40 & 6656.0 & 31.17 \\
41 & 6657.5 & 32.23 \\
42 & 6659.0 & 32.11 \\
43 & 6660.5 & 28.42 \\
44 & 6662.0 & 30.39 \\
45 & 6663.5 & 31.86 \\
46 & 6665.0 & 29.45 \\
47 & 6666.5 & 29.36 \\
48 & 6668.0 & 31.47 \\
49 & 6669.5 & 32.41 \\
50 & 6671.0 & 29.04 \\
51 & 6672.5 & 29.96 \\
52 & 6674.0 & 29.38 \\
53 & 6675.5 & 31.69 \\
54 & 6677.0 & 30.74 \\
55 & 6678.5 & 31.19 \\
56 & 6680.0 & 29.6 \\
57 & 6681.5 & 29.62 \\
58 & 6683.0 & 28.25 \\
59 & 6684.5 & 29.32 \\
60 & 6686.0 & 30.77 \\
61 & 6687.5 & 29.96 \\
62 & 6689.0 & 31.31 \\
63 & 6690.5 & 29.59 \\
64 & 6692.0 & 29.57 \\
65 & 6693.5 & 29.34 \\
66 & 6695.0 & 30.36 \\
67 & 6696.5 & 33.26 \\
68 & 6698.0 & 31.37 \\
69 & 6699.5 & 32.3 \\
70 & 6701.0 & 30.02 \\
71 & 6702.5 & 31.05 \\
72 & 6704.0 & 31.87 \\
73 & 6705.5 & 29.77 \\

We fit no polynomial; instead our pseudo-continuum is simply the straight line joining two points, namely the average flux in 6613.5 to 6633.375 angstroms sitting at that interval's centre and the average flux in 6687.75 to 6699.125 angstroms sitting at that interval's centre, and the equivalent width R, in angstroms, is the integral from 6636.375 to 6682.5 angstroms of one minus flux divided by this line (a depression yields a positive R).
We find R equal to 1.6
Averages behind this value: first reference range 32.4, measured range 30.4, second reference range 30.7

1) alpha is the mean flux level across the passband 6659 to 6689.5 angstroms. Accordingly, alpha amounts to 30.2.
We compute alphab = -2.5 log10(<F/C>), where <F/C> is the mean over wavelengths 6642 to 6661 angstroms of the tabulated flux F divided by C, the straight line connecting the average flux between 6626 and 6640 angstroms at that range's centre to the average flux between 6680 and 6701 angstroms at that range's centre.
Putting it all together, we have 0.04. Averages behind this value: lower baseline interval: 32.3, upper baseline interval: 30.3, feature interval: 30.6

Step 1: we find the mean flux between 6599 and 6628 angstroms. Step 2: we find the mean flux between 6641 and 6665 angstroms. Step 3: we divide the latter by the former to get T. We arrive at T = 0.95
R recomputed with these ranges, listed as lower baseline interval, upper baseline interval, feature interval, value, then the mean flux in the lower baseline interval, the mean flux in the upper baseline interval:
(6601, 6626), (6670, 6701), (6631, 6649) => 0.1 angstroms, 31.8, 30.3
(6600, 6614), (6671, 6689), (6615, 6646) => -0.2 angstroms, 32.1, 30.1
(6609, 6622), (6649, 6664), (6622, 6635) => -0.7 angstroms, 31.8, 30.6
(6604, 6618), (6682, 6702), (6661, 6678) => 0.2 angstroms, 31.7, 30.4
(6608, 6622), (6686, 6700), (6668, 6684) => 0.4 angstroms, 31.7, 30.8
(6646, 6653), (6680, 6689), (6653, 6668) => -0.3 angstroms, 30.4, 29.7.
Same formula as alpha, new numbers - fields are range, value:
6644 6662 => 30.6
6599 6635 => 32.4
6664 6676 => 30.3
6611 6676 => 31.2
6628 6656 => 31.1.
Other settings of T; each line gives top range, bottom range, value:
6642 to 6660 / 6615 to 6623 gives 0.97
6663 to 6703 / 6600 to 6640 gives 0.95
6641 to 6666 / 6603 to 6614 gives 0.96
